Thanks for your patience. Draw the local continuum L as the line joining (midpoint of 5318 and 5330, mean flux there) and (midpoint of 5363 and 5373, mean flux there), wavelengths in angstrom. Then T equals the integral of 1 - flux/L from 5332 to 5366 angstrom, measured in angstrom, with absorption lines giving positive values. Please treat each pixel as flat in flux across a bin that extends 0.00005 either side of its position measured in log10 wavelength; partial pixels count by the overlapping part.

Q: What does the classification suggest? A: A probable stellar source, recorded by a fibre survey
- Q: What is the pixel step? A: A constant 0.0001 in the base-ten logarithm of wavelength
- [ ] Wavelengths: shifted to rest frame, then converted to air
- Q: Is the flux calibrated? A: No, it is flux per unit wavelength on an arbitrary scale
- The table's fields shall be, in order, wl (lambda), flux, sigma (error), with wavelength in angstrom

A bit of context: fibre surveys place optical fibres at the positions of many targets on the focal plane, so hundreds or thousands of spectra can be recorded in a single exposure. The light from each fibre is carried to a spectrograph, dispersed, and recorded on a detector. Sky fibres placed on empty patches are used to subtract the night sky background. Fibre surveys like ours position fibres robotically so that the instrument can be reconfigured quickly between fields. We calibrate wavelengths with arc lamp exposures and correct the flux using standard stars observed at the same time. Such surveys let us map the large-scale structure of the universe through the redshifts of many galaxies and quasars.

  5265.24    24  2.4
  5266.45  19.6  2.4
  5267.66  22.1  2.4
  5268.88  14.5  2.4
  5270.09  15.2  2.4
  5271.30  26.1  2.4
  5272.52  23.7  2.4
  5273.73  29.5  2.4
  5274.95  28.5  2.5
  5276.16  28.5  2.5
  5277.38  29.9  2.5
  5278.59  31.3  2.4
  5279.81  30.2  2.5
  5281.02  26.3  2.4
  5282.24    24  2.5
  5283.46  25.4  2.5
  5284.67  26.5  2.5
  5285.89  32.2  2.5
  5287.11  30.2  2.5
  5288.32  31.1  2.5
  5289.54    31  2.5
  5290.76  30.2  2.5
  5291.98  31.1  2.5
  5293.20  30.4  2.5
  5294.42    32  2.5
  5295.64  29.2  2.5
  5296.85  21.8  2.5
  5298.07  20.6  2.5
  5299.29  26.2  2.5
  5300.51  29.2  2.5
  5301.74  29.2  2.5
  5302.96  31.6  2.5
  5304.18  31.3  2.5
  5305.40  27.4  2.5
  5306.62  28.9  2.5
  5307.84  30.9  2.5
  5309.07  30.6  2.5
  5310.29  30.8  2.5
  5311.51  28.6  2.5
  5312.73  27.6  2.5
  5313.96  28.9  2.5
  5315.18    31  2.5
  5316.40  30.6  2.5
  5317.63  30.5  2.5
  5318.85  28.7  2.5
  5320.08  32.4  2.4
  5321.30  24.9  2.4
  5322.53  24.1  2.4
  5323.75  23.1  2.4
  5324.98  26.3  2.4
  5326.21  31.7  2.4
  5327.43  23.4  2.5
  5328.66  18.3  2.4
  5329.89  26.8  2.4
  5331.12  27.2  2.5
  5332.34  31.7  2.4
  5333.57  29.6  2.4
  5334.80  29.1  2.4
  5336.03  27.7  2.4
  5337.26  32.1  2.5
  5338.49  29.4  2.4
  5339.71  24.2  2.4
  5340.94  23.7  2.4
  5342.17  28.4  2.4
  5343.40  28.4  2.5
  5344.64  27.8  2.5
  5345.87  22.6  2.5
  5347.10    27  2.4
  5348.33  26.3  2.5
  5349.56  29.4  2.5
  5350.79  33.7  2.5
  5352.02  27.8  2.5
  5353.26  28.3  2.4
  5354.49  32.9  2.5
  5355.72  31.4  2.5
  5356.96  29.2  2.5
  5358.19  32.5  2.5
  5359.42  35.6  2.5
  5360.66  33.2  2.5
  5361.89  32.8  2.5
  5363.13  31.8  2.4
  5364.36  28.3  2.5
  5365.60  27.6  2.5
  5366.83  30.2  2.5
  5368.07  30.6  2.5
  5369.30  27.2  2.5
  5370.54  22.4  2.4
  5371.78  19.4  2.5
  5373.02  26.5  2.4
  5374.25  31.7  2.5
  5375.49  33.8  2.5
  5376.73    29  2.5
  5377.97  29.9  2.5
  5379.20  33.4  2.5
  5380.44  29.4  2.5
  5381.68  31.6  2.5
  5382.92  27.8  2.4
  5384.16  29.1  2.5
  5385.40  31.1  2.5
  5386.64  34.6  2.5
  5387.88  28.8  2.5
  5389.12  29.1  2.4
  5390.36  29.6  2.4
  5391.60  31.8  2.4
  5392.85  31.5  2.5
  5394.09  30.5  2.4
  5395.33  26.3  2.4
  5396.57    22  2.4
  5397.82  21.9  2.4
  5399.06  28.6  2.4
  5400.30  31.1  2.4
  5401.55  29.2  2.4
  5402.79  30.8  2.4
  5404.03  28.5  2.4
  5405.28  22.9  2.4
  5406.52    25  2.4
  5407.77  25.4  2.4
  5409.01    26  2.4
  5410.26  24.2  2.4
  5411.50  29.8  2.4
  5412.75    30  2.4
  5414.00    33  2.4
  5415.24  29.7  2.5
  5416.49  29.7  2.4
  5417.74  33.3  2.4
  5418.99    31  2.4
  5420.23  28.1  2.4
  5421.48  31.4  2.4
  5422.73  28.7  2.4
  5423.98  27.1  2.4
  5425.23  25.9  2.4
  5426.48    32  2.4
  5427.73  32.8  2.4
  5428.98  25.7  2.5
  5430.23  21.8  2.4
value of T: -3.6 angstrom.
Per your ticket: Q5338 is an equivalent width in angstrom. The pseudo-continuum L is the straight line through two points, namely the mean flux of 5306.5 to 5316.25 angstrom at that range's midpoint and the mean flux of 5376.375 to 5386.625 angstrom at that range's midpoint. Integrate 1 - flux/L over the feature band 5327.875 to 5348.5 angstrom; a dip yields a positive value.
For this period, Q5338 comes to 2.0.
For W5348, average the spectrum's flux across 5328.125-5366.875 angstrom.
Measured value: 28.9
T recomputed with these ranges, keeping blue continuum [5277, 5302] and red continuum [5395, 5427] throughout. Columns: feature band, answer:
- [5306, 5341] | 0.3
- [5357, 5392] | -2.1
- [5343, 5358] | -0.3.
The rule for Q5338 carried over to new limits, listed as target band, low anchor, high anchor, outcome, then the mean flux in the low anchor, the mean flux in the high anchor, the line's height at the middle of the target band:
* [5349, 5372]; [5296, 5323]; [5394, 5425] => -1.3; 28.5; 28.1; 28.3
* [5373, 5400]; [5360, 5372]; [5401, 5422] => -0.8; 28.7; 28.7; 28.7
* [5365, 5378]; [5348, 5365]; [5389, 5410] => 0.8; 31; 27.6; 29.8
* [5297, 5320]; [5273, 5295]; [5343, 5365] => 0.4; 29.3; 29.9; 29.5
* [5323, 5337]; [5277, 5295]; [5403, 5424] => 1.1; 29.4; 28.5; 29.1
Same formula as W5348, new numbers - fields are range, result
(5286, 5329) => 28.5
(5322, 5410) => 28.4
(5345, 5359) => 29.3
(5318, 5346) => 27.1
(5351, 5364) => 31.6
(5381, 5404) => 29.2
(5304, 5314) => 29.4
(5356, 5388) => 29.9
